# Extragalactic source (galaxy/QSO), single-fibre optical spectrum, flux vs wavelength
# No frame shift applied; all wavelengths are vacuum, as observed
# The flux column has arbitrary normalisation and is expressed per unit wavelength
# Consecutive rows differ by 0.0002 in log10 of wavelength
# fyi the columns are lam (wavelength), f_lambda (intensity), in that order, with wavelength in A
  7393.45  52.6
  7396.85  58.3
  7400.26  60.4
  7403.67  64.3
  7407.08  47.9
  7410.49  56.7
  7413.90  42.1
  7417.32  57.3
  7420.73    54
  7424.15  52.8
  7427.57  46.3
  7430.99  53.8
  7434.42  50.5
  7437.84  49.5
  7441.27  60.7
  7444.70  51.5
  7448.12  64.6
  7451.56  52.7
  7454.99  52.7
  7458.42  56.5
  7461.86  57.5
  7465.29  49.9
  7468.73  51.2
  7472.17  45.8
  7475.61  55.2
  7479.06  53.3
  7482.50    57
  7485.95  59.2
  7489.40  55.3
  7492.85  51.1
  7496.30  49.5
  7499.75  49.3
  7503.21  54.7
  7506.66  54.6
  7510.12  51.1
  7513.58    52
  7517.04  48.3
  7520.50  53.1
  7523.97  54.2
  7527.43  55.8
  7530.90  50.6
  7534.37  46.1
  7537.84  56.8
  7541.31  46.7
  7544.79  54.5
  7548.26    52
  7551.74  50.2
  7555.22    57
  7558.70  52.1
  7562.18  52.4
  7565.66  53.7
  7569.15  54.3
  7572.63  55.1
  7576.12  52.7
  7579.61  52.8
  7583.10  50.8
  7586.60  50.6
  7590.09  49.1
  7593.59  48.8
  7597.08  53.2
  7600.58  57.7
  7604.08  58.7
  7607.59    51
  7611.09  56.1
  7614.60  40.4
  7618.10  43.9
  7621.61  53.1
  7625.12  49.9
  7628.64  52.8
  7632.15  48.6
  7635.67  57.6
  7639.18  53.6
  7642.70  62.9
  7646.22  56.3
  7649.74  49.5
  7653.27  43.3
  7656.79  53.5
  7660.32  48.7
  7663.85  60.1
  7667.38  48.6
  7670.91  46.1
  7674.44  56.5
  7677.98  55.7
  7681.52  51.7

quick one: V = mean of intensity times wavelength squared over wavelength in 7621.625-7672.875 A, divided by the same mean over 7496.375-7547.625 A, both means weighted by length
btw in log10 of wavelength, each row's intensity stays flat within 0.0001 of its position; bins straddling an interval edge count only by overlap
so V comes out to 1.04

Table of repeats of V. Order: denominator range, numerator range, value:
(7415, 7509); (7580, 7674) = 1.01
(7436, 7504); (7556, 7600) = 1.00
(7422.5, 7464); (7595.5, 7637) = 1.00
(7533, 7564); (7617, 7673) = 1.02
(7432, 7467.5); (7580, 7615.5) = 0.99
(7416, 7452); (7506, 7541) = 0.99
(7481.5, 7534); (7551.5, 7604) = 1.02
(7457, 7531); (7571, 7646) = 1.02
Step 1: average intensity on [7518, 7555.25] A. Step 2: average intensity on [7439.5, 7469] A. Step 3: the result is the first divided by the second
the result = 0.9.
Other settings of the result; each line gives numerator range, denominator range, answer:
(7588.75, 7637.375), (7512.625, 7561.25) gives 0.99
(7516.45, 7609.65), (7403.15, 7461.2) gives 0.98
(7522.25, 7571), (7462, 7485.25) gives 1.00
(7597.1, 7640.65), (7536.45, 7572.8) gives 0.98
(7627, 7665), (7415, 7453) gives 0.99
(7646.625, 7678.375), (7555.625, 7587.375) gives 0.97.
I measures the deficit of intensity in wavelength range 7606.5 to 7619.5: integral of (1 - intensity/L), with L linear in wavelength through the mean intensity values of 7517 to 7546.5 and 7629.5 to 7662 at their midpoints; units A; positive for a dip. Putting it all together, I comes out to 1.16 A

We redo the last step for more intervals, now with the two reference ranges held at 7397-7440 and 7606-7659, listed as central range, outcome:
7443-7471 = -0.8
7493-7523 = 0.5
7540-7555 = 0.2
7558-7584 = -0.6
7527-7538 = 0.2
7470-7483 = 0.1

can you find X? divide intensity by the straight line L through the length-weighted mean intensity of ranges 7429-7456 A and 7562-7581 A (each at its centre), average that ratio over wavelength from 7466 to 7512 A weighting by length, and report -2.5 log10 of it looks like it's 0.03 mag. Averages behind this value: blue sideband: 54.5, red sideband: 53.6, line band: 52.8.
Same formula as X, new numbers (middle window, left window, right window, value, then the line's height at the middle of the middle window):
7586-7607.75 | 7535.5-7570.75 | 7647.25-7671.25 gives -0.024 mag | 51.8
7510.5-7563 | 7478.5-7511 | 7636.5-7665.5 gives 0.031 mag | 53.6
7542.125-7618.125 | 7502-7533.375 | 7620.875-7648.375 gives 0.025 mag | 53.5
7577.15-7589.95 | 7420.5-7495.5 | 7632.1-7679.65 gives 0.044 mag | 53.3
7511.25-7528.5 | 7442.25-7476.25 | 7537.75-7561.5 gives 0.008 mag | 52.9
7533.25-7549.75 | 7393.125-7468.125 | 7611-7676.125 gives 0.029 mag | 52.8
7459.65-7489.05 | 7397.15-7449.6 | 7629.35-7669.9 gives 0.003 mag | 53.9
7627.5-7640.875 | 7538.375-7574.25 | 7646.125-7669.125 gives -0.035 mag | 51.5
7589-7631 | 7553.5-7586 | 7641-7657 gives 0.041 mag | 53.2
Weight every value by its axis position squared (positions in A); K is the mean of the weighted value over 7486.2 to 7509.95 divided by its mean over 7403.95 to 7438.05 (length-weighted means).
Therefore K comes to 1.0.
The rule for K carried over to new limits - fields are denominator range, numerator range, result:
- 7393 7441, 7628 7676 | 1.05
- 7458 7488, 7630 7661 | 1.03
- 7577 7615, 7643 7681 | 1.02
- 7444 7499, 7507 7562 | 0.98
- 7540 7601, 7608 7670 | 1.00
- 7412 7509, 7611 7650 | 1.02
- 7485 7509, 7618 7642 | 1.02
